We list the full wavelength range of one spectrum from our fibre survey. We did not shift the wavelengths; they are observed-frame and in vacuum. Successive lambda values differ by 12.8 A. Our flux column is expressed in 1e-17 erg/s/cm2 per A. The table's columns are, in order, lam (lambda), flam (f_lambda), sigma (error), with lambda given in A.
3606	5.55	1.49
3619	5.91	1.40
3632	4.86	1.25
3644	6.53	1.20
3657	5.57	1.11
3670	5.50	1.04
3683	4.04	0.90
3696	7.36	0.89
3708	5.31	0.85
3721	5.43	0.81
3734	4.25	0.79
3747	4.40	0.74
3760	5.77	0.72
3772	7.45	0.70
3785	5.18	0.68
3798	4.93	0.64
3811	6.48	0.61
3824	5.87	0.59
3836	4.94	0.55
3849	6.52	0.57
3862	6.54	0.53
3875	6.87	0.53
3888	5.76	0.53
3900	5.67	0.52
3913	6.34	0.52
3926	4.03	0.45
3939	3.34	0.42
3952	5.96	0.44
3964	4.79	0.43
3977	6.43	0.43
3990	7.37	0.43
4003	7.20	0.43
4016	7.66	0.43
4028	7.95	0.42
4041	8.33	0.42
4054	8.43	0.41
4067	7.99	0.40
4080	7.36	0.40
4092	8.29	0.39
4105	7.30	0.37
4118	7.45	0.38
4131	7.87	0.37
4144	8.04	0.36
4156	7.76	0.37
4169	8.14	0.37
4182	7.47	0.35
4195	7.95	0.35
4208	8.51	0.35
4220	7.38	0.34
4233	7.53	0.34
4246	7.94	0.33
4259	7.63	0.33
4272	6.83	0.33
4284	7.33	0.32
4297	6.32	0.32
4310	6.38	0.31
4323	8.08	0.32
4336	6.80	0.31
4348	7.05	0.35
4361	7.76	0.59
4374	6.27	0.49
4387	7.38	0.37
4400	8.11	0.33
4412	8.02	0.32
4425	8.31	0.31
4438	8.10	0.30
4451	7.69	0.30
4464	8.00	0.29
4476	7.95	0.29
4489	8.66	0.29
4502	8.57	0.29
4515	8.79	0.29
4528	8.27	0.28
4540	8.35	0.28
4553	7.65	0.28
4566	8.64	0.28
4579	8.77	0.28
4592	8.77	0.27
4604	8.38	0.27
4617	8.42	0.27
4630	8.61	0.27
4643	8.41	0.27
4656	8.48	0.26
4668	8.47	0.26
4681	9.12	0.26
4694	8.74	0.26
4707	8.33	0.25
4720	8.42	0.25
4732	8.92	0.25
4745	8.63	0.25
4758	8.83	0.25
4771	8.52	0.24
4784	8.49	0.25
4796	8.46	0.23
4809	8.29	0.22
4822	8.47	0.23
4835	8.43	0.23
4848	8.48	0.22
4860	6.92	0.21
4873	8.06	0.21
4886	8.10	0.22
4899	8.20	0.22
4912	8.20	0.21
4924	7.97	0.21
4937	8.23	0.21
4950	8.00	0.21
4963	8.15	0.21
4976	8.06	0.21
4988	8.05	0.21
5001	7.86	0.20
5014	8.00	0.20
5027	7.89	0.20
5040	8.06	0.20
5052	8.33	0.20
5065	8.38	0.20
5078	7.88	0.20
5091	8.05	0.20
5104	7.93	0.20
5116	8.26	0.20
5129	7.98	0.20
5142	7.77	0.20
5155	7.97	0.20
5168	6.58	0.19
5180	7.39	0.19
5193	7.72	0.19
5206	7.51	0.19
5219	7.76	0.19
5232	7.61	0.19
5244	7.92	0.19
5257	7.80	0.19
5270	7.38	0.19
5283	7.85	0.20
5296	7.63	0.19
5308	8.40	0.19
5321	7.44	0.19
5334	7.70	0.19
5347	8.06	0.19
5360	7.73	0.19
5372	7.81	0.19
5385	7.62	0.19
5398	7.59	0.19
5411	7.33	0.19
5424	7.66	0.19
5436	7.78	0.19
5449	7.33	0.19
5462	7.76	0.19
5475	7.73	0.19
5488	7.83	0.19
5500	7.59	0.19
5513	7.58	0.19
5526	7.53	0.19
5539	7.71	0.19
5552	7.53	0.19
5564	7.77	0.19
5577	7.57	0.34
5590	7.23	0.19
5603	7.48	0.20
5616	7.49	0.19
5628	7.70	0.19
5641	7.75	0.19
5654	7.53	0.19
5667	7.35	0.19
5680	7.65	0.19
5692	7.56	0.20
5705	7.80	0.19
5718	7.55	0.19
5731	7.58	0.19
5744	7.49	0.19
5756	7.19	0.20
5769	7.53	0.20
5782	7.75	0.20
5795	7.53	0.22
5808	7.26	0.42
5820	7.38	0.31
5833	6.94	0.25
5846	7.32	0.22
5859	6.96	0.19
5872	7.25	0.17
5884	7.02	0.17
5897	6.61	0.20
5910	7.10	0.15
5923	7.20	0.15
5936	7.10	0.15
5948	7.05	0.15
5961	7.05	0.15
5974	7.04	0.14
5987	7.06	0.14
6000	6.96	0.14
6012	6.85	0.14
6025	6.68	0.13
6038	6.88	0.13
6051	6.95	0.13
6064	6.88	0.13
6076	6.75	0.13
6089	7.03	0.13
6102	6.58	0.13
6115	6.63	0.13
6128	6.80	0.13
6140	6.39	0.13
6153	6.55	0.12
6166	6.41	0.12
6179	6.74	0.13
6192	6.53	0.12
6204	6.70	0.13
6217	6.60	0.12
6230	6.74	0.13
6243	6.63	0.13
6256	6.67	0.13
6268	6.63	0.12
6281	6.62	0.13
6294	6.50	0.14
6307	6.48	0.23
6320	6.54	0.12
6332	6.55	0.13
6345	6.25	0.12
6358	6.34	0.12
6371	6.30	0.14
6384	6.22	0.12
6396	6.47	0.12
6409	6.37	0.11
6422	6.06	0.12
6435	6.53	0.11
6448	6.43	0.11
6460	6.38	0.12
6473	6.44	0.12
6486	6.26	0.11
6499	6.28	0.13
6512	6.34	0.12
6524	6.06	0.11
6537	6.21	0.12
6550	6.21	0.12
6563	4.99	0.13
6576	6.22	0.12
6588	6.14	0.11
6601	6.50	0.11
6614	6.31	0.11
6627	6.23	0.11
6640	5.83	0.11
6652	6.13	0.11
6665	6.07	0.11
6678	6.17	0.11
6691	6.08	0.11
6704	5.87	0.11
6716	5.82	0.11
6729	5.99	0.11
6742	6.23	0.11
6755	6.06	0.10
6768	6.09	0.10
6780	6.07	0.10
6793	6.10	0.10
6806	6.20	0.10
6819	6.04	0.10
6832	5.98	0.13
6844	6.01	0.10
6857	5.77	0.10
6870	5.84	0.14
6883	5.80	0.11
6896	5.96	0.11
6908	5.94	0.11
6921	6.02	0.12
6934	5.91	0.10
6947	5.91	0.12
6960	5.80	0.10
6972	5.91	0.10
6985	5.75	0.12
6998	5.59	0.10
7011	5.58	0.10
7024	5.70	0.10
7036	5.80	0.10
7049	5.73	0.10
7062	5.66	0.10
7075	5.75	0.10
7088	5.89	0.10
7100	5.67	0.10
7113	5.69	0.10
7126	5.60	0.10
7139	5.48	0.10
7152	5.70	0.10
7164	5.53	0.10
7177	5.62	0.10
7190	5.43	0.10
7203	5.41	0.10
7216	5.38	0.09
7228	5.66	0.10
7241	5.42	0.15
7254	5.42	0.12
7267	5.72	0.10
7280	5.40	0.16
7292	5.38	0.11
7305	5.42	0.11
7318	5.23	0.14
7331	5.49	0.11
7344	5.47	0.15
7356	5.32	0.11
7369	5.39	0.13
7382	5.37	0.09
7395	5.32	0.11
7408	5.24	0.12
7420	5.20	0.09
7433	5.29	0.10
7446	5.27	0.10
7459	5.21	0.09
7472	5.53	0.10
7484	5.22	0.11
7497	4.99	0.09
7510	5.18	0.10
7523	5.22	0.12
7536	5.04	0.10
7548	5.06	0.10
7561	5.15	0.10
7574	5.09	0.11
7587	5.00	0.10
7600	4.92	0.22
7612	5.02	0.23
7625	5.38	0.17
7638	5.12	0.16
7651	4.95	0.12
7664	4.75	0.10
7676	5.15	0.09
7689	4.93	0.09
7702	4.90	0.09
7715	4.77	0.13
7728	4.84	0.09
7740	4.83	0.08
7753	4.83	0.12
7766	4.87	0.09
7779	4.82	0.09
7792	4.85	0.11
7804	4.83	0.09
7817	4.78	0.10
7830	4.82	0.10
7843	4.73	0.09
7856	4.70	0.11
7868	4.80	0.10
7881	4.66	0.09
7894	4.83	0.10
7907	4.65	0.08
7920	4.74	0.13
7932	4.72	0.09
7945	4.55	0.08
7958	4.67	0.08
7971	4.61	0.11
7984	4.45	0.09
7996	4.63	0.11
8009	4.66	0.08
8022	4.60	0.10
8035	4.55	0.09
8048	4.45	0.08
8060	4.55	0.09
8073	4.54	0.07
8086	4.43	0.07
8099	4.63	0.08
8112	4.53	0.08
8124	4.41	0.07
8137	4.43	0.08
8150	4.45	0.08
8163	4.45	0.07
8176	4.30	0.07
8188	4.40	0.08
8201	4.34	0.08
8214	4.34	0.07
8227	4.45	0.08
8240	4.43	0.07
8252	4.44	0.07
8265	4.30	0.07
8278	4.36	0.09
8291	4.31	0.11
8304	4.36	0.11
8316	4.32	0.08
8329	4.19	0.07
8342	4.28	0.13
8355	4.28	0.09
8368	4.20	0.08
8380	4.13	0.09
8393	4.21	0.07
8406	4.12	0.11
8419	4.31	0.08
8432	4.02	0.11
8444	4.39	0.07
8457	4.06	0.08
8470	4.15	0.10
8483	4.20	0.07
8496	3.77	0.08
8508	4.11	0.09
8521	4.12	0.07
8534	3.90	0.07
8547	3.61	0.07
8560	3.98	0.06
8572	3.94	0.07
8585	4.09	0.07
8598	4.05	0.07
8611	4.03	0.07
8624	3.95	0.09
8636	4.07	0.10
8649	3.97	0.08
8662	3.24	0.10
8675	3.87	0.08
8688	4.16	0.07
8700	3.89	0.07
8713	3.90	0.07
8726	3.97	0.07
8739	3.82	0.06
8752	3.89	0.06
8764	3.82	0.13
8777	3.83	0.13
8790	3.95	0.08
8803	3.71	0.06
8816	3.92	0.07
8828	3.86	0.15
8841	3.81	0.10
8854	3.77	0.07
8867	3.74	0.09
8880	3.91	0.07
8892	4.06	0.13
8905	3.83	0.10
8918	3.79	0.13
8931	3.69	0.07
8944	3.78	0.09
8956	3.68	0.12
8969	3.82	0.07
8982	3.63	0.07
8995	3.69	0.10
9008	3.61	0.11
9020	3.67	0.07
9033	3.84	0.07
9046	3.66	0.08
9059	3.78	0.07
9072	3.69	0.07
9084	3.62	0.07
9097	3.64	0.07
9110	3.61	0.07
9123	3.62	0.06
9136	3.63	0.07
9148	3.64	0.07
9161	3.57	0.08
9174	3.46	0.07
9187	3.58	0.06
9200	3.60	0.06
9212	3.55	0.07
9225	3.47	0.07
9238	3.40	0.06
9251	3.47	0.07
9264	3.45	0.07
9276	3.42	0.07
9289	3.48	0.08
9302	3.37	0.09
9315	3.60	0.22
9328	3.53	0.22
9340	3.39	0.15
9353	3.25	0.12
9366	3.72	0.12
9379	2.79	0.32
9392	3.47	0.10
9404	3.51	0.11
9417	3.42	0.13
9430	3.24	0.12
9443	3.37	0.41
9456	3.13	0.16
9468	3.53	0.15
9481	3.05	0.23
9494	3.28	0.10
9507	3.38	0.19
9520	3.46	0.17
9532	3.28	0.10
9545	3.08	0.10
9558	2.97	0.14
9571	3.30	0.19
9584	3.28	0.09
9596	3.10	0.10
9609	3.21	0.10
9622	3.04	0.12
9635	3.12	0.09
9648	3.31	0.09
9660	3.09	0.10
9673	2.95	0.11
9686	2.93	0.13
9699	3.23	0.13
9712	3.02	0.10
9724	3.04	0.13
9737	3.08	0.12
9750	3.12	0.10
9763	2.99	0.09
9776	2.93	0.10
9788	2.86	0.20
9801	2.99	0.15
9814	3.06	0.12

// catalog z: 0.00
